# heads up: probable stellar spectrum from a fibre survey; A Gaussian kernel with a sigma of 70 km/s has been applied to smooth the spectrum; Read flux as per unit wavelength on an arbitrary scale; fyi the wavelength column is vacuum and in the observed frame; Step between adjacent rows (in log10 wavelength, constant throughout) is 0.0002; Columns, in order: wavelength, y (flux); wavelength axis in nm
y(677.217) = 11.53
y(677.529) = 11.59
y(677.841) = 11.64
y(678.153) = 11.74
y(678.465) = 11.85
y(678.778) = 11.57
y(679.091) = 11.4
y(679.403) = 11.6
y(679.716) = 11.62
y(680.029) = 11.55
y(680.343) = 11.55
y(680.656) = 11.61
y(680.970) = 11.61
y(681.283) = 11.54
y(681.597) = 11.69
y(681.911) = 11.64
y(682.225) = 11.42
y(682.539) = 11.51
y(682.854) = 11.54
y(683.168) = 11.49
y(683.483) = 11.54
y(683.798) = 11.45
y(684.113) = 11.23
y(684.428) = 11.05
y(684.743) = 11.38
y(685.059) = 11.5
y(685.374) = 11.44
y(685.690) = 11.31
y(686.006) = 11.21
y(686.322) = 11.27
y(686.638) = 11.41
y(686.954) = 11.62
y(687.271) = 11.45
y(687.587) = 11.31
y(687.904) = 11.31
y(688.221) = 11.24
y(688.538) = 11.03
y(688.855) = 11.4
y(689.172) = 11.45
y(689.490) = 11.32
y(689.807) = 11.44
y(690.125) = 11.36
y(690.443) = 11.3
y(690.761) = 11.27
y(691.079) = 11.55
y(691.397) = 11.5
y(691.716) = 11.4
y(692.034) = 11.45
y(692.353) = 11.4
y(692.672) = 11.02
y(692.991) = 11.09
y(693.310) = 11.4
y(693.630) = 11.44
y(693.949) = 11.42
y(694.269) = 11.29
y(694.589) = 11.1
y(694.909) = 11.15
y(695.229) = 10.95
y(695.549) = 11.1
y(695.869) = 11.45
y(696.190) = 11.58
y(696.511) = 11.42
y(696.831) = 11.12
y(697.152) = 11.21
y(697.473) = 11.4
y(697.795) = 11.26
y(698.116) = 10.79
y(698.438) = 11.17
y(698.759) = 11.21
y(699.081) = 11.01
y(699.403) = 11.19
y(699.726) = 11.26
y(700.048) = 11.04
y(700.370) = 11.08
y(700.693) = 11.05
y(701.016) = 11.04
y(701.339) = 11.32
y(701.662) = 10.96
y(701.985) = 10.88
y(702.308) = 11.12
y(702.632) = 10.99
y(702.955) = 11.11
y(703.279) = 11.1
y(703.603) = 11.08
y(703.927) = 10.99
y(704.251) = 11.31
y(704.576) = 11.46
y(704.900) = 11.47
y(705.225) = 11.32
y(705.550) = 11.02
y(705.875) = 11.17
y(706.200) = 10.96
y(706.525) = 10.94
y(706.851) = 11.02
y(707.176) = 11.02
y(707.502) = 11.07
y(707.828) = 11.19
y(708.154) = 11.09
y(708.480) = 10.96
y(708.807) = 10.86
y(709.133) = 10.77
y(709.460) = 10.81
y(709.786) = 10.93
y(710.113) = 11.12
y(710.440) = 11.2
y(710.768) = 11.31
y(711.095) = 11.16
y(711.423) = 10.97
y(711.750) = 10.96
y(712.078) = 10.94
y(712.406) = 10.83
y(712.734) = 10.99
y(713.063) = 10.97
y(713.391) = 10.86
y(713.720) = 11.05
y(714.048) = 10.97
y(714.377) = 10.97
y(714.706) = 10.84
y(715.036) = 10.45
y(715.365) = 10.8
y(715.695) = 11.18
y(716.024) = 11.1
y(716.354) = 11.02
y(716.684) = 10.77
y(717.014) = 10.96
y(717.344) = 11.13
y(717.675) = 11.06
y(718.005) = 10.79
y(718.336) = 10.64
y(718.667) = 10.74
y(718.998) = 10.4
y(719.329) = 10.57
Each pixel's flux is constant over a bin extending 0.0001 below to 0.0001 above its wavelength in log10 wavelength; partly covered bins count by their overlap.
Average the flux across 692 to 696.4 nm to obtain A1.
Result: 11.3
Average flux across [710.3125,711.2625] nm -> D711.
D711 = 11.2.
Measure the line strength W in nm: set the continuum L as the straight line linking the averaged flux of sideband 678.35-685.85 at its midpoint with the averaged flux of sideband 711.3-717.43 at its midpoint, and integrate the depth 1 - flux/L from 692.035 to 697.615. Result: 0.00 nm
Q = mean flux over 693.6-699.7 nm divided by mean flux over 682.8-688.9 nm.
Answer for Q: 0.99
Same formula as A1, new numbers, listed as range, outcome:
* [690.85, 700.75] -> 11.2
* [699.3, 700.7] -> 11.1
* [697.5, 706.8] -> 11.1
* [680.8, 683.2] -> 11.6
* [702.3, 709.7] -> 11.1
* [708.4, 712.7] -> 11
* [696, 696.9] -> 11.4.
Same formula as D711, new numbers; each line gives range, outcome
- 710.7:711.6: 11.1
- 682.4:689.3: 11.4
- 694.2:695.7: 11.1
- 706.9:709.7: 11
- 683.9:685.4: 11.3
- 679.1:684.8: 11.5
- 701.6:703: 11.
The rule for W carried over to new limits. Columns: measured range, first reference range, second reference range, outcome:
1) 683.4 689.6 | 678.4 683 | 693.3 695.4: 0.047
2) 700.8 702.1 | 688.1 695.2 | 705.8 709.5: 0.007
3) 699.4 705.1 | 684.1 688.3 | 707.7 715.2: -0.018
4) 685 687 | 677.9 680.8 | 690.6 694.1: 0.019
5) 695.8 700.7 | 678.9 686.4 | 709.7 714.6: 0.011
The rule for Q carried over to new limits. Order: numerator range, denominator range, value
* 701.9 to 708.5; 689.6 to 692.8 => 0.98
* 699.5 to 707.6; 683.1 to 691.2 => 0.98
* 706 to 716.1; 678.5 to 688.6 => 0.96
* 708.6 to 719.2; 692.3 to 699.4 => 0.97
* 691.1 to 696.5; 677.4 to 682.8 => 0.98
